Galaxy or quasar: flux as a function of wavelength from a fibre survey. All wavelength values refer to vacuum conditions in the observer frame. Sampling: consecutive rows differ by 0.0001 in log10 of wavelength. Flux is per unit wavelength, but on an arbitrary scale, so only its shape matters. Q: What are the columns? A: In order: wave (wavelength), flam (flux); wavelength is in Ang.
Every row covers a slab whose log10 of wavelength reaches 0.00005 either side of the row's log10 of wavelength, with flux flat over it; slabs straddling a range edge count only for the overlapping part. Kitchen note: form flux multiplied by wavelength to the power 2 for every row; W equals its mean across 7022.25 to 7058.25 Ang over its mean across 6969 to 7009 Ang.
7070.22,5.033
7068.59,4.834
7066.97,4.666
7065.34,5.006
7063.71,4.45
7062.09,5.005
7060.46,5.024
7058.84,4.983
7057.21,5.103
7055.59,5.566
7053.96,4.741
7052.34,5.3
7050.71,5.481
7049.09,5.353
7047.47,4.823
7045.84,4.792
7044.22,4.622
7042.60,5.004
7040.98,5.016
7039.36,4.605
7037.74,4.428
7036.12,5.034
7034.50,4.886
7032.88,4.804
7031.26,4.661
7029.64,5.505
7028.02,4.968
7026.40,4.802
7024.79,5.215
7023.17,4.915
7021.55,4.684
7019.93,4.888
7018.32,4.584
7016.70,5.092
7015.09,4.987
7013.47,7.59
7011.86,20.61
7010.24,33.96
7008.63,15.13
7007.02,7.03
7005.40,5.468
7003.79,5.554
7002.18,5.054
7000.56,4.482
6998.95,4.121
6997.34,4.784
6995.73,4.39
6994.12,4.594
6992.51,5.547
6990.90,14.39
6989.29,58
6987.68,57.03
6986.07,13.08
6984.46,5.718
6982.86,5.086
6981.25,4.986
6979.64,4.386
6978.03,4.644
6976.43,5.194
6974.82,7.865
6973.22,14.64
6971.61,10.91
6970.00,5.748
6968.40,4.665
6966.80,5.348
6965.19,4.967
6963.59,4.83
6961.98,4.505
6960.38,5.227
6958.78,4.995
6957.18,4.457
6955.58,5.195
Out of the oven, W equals 0.46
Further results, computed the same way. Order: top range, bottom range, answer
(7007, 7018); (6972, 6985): 2.04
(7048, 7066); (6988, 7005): 0.42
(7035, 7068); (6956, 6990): 0.46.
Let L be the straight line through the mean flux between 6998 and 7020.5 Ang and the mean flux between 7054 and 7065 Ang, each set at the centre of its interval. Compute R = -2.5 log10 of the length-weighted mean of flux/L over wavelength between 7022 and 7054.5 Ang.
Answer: 0.326 mag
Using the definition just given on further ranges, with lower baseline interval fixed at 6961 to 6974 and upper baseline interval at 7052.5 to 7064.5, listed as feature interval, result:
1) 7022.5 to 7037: 0.13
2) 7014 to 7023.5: 0.18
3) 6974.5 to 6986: 0.15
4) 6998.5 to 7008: 0.12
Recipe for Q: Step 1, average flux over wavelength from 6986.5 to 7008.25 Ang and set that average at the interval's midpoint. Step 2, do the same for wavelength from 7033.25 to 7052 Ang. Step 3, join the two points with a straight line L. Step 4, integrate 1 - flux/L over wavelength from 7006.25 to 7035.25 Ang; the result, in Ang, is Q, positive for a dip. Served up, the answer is 4.5 Ang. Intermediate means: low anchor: 13.9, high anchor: 4.92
